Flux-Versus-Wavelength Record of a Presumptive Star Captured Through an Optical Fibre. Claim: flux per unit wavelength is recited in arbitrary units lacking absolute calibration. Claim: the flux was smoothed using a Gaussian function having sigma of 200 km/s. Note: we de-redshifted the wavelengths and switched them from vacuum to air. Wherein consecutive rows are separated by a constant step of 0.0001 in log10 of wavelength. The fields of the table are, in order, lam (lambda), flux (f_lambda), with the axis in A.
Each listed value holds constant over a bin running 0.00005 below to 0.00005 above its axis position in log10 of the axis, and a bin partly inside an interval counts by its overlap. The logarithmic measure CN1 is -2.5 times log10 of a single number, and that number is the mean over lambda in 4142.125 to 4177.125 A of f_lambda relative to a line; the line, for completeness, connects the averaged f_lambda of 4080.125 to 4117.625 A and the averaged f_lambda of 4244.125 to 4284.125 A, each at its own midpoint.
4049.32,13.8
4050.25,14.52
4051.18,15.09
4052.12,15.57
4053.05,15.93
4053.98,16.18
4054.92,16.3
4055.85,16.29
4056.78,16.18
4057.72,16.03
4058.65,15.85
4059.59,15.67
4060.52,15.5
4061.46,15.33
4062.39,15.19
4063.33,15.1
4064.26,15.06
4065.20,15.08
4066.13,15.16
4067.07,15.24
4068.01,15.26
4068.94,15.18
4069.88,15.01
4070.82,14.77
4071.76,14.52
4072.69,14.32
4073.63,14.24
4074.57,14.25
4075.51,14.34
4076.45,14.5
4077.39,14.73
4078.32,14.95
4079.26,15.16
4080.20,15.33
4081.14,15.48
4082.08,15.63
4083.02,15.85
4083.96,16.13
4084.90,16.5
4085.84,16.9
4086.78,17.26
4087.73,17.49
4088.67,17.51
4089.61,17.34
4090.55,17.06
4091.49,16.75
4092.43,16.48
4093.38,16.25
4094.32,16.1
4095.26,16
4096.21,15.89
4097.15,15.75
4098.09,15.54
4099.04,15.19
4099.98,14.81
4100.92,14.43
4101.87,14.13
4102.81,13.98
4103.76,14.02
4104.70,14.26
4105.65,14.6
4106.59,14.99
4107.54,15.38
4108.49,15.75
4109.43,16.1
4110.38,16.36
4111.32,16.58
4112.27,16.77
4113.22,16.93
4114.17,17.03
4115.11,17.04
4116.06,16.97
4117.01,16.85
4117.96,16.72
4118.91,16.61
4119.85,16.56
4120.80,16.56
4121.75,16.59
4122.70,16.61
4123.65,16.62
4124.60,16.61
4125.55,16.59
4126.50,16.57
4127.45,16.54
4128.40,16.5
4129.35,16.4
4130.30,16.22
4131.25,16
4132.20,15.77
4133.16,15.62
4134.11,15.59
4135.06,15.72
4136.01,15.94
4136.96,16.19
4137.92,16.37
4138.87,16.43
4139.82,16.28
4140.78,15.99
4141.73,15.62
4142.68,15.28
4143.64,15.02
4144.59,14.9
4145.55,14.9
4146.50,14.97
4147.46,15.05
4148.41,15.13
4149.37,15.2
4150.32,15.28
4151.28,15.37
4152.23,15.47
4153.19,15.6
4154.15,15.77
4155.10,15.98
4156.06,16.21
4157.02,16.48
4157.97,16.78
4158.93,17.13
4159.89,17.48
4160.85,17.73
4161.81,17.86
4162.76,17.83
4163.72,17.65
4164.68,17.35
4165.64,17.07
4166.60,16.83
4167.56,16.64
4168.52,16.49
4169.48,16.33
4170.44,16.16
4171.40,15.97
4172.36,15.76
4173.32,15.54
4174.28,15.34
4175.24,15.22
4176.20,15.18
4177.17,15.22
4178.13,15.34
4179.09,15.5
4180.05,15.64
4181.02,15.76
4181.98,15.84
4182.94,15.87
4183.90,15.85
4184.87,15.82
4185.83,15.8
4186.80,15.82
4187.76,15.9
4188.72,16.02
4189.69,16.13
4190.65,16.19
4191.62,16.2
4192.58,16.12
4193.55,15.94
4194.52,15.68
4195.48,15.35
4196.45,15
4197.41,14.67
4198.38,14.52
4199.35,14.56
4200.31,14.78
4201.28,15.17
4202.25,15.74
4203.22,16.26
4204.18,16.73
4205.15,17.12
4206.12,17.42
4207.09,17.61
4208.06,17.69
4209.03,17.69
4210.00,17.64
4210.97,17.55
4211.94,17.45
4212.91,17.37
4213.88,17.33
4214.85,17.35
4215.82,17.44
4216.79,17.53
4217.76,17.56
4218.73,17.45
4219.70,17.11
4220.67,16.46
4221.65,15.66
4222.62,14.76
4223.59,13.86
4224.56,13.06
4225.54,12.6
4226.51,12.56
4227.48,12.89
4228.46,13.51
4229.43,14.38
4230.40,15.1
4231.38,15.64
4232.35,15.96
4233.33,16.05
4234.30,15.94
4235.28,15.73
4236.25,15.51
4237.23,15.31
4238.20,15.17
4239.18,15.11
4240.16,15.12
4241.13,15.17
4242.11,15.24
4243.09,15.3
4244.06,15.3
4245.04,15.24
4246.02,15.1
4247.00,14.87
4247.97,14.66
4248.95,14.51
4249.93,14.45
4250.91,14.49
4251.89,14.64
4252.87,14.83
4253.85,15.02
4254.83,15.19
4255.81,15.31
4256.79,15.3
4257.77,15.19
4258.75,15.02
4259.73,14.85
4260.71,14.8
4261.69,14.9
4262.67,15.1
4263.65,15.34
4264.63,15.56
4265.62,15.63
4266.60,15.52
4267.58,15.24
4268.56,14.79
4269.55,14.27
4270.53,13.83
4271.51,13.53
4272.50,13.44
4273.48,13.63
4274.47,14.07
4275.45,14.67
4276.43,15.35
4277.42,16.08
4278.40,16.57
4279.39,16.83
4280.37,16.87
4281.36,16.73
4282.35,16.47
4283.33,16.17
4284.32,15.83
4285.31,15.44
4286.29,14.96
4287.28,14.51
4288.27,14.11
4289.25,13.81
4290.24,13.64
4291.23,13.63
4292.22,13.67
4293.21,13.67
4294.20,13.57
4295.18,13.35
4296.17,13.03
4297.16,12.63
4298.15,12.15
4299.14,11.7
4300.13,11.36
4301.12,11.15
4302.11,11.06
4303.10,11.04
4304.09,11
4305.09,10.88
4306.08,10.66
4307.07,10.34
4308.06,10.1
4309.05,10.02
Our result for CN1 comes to -0.03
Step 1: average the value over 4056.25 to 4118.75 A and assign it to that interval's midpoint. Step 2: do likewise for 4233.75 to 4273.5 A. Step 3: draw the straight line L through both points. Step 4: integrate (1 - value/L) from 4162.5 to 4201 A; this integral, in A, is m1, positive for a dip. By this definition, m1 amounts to -1.5 A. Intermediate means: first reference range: 15.7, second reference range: 15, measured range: 15.9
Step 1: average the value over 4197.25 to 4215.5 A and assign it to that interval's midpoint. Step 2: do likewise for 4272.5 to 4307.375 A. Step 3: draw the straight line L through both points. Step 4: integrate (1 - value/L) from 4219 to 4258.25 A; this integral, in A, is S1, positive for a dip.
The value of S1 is 1.4 A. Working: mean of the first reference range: 16.6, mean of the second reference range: 13.7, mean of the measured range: 14.9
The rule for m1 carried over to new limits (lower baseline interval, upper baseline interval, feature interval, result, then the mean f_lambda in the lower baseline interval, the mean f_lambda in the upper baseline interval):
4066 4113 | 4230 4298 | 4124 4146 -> -0.8 A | 15.5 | 14.9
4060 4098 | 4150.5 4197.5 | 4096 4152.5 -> 0.1 A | 15.6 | 16.1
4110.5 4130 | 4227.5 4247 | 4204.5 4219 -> -1.8 A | 16.7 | 15.2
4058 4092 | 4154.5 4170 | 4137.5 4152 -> 1.1 A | 15.6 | 17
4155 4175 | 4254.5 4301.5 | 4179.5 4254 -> 0.3 A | 16.7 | 14.6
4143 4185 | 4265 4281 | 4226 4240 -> 0.4 A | 16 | 15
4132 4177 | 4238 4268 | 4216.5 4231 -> 0.4 A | 16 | 15.1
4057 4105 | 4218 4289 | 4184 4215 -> -2.2 A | 15.5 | 15.1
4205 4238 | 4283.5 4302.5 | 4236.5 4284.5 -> -1.9 A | 16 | 13.4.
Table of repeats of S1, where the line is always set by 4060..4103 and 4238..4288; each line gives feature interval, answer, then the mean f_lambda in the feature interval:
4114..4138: -1.55 A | 16.4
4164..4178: -0.70 A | 16.1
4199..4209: -0.76 A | 16.4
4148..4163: -0.95 A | 16.3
